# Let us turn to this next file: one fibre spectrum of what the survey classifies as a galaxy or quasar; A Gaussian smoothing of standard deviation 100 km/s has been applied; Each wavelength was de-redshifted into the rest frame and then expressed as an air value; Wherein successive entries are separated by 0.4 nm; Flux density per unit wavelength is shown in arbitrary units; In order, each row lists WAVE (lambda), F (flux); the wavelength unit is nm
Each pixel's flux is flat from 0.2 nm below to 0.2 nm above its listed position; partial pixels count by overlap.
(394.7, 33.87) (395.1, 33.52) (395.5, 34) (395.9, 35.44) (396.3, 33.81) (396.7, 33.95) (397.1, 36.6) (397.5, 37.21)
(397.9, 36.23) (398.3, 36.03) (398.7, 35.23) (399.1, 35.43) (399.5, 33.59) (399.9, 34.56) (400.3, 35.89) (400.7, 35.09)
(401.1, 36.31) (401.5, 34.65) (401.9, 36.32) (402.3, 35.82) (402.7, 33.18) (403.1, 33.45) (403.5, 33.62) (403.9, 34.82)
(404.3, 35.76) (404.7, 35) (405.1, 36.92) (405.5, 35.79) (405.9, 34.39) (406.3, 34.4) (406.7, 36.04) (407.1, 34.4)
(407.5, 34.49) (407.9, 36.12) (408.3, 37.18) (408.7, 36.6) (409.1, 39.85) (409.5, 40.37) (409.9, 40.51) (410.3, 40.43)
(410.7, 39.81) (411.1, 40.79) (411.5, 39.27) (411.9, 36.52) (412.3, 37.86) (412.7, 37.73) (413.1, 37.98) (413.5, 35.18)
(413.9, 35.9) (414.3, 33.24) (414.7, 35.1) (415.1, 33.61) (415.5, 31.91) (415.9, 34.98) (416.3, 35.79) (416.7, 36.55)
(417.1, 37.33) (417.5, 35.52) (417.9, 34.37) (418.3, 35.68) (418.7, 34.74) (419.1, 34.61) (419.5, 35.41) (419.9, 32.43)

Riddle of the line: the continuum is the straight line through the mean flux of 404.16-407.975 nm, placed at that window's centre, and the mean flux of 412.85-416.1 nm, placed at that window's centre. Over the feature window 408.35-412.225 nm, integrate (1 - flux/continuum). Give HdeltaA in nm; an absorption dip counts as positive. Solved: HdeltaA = -0.46 nm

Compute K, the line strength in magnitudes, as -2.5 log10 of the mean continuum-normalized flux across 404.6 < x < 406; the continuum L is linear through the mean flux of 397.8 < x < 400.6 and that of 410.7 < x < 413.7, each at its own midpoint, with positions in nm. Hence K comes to 0.03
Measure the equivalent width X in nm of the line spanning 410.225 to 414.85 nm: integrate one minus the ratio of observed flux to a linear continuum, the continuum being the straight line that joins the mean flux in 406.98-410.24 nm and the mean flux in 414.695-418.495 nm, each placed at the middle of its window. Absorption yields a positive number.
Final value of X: -0.13 nm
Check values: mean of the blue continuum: 37.6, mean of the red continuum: 35.1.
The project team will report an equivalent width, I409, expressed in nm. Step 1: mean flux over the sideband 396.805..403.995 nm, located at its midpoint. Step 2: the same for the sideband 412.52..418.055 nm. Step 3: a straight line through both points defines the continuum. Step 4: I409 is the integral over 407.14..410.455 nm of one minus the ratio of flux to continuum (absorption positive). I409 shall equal -0.25 nm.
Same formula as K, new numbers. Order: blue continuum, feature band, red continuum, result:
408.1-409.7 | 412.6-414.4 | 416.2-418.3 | 0.03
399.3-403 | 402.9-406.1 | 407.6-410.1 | 0.04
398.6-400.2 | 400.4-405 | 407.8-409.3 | 0.02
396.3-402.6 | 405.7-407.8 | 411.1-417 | 0.03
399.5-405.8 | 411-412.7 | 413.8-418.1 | -0.10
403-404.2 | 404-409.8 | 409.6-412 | 0.01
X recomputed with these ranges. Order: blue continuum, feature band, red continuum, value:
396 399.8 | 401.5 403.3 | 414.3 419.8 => 0.03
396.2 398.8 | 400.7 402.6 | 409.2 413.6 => 0.05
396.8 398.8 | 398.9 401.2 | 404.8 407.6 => 0.05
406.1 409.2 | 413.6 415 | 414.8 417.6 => 0.02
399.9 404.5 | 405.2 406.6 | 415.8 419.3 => 0.00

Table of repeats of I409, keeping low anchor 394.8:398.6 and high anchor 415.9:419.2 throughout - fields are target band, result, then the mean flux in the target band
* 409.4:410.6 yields -0.17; 40.4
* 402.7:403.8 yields 0.05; 33.6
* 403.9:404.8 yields 0.00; 35.3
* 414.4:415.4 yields 0.04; 34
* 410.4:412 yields -0.18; 39.3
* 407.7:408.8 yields -0.04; 36.6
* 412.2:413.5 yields -0.07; 37.4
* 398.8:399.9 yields 0.02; 34.6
